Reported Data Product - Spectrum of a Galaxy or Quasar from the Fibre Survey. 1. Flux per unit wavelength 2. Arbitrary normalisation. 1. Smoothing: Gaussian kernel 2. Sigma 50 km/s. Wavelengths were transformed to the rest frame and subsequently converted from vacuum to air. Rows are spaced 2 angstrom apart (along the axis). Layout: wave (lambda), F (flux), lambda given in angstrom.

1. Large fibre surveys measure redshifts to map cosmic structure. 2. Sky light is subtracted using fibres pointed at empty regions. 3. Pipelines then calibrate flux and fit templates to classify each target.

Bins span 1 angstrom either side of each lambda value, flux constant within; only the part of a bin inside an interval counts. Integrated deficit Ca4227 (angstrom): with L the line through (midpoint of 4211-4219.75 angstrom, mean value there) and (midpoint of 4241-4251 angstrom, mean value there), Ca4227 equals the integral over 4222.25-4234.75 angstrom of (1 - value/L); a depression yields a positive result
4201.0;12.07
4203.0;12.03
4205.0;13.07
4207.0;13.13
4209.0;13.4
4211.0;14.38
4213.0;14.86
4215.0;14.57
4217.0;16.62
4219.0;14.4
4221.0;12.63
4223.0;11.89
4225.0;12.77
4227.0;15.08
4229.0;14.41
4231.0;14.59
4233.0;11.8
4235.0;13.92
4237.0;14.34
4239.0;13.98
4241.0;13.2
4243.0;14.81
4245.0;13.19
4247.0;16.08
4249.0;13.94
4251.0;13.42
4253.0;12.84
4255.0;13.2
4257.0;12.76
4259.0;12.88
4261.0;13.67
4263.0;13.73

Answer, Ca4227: 1.0 angstrom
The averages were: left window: 15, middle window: 13.5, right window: 14.3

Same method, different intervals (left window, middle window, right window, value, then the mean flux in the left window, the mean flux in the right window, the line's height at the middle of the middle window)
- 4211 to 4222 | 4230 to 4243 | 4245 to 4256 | 0.38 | 14.6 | 13.8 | 14.1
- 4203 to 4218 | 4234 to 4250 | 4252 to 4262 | -0.92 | 14.1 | 13.1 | 13.4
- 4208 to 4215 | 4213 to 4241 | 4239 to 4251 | 0.56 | 14.3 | 14.2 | 14.2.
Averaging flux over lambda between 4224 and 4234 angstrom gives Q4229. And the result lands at 13.7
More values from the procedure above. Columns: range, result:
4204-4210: 13.2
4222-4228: 13.2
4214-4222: 14.6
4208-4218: 14.8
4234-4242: 13.9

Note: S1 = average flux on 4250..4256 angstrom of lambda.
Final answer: 13.2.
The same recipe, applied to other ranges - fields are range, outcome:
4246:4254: 14.1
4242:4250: 14.5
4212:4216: 14.7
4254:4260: 12.9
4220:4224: 12.3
